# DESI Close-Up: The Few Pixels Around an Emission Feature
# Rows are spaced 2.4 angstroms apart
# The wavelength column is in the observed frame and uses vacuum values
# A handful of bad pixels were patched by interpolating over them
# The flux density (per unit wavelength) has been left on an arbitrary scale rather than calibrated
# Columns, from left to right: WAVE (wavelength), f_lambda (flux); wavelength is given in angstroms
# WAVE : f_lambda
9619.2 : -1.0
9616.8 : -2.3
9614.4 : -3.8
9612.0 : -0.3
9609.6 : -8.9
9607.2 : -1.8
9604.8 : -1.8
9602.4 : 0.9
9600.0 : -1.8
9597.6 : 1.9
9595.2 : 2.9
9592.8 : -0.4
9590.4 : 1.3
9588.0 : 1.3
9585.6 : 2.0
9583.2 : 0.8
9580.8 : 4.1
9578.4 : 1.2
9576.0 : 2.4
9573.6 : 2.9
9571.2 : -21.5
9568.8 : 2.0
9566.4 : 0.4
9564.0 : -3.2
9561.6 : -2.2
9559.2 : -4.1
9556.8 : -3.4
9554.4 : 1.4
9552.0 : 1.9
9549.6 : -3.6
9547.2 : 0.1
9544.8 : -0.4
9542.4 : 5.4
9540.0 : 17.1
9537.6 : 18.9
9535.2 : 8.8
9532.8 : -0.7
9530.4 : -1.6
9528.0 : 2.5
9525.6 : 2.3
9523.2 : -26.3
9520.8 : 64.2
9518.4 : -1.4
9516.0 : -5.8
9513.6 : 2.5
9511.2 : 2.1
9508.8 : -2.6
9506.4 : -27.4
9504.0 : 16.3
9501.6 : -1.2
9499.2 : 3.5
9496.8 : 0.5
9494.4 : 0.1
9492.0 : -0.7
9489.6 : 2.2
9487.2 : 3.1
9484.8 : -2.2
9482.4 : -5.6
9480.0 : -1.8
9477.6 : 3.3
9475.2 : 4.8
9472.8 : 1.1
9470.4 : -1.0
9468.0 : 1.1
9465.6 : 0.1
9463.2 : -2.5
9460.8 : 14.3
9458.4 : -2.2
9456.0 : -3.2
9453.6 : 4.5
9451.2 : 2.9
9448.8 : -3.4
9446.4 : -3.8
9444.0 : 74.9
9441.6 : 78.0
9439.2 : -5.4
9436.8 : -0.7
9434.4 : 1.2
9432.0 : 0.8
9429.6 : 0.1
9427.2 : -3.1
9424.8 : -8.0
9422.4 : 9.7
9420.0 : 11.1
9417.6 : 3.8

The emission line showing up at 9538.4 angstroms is H-gamma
